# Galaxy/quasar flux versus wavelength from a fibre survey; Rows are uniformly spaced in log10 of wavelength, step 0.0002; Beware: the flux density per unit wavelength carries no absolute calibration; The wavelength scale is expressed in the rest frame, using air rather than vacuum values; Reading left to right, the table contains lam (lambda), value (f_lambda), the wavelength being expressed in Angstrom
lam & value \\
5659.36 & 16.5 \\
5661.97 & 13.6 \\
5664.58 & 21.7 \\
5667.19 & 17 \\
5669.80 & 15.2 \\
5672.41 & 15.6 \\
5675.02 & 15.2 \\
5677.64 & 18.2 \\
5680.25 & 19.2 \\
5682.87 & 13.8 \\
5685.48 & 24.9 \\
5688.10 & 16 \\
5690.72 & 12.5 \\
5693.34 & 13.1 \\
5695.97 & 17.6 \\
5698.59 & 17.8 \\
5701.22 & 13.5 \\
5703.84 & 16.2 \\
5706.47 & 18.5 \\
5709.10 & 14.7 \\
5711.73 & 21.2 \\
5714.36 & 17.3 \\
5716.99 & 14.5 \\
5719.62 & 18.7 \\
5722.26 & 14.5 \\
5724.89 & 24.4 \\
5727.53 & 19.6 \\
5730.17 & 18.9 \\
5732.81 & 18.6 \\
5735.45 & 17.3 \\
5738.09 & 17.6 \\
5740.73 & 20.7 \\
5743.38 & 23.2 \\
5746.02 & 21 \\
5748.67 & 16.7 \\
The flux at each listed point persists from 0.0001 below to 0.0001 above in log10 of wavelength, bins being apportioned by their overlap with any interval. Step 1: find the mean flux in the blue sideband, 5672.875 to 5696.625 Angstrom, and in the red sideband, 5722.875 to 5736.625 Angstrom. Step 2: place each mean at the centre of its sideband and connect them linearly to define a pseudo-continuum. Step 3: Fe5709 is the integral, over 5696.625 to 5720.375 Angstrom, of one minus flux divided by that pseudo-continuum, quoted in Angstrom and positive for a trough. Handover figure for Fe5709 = 1.64 Angstrom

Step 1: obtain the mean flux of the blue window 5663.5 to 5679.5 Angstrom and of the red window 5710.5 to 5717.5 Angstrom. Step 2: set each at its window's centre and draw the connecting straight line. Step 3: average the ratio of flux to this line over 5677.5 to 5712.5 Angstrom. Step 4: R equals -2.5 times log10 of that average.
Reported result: 0.05 mag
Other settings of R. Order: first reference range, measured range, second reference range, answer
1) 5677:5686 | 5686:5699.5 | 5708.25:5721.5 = 0.14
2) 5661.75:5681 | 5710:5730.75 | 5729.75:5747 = 0.02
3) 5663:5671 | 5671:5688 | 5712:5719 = 0.00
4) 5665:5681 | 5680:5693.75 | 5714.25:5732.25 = 0.04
